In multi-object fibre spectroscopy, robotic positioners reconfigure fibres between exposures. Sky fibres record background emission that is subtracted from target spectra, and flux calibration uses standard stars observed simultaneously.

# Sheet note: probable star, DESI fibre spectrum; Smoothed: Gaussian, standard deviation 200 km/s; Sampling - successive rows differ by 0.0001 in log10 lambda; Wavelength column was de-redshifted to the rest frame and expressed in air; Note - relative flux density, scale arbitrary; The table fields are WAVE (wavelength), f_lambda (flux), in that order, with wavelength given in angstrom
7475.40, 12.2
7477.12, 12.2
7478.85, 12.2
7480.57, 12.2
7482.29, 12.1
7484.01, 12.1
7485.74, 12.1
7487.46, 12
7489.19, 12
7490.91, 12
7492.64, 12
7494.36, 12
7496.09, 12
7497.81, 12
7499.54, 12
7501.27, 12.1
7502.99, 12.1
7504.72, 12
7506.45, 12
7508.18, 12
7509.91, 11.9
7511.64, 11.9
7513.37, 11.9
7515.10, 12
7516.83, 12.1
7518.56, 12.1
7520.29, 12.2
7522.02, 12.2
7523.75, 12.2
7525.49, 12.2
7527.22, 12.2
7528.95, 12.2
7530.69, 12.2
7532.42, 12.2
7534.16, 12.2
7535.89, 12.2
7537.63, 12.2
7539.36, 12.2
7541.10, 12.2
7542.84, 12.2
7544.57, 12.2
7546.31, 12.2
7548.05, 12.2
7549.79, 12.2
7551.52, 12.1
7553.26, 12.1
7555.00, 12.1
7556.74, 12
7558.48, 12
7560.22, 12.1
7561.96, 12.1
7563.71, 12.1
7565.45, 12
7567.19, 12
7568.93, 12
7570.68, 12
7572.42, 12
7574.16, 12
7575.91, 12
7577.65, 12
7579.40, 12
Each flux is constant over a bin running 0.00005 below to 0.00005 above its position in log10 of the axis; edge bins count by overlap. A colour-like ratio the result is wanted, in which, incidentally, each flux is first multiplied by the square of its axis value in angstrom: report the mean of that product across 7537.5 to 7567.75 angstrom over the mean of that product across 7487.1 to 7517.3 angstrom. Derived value 1.02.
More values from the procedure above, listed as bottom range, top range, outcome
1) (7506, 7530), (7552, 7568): 1.01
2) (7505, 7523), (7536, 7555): 1.02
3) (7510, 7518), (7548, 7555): 1.02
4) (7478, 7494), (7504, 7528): 1.01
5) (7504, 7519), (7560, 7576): 1.02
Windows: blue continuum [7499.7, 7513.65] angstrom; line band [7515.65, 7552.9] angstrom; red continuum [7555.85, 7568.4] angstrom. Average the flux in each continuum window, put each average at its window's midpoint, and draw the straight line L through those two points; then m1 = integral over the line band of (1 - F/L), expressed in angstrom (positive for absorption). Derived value -0.5 angstrom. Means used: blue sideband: 12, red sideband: 12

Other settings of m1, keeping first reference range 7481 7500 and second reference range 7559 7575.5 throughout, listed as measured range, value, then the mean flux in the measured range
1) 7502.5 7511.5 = 0.0 angstrom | 12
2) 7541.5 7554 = -0.2 angstrom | 12.2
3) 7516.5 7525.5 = -0.1 angstrom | 12.2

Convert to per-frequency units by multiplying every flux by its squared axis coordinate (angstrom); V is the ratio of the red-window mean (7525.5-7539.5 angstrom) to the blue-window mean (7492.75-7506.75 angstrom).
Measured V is 1.02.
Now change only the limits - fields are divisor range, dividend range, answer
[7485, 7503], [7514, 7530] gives 1.02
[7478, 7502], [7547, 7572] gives 1.02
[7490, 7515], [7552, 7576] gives 1.02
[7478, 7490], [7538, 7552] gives 1.02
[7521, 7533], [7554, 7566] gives 1.00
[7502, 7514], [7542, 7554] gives 1.03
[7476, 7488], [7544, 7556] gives 1.02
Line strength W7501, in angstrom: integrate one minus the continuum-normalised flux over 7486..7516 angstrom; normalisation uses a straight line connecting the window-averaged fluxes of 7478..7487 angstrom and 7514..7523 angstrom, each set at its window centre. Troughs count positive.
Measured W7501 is 0.3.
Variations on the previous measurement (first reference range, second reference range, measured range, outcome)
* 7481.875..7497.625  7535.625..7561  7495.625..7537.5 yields 0.0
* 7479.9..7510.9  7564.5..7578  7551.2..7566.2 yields -0.1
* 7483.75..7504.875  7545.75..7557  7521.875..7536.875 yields -0.1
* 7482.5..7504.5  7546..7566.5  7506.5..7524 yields 0.0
